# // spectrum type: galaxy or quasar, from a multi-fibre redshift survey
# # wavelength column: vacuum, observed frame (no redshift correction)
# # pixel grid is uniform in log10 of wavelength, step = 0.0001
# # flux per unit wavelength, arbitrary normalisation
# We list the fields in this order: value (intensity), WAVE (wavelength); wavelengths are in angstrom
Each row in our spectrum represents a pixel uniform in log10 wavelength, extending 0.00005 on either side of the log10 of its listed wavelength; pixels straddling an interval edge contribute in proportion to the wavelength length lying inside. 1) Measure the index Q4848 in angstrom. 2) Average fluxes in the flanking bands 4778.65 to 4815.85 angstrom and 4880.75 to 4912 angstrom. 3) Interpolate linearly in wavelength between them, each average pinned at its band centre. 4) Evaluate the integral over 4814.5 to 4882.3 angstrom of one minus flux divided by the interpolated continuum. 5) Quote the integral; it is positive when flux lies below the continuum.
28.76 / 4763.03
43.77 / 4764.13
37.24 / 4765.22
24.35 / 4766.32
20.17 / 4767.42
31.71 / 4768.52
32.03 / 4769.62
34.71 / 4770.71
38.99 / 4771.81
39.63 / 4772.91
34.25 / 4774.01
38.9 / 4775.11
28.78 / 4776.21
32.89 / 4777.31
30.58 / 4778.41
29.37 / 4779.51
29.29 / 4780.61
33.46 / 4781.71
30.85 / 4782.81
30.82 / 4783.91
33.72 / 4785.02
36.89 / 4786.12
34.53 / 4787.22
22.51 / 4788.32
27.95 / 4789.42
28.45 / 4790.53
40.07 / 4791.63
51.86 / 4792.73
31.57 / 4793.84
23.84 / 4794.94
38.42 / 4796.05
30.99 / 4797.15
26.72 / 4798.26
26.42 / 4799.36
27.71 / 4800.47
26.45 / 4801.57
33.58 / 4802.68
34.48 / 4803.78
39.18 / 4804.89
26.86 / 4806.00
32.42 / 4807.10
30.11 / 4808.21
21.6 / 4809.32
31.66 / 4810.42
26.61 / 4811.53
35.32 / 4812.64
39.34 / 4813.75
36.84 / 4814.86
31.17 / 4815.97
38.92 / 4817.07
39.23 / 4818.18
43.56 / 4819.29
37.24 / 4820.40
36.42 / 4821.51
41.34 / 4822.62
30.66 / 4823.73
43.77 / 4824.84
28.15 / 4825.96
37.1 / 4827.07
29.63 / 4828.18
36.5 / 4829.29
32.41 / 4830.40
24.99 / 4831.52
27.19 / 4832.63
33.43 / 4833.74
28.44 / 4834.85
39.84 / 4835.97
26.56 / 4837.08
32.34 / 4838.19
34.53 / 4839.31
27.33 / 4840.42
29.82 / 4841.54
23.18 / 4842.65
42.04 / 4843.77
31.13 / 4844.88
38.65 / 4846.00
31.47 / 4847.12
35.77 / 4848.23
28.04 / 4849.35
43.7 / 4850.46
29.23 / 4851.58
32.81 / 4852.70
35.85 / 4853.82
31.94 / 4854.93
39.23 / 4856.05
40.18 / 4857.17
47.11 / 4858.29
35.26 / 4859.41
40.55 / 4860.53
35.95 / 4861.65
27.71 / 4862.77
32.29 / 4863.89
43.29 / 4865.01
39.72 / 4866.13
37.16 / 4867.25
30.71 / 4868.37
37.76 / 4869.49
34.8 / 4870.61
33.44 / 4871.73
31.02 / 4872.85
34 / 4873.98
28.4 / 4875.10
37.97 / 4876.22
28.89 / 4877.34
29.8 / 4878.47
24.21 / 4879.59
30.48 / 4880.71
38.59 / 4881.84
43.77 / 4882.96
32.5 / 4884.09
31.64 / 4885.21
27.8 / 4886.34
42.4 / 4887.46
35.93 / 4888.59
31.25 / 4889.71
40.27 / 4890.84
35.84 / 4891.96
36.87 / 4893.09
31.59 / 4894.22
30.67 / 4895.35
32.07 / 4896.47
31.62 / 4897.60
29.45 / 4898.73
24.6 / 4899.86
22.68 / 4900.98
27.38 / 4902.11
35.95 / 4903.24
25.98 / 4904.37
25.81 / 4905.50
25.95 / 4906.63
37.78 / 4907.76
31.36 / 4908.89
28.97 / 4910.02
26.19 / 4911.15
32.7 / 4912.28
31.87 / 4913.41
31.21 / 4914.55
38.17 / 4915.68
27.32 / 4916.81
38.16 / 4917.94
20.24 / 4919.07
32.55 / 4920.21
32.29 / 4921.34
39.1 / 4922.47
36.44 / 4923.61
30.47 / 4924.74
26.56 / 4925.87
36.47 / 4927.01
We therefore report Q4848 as -5.0 angstrom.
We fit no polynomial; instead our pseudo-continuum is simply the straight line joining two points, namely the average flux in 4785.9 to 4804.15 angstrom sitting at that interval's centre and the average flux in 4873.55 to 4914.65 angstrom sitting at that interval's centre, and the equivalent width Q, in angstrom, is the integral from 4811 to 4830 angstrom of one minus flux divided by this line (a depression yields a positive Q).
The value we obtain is -2.5 angstrom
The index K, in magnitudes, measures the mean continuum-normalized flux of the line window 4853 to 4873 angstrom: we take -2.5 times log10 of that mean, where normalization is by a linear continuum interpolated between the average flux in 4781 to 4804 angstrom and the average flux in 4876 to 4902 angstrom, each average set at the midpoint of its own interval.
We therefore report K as -0.129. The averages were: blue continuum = 31.9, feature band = 36.4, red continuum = 32.5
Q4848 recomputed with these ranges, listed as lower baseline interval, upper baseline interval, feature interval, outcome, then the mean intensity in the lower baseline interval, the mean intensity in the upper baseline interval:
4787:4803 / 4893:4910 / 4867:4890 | -2.6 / 31.3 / 29.8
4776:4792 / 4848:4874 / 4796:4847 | 1.1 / 31.3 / 35.8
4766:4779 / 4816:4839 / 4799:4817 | 1.1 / 32.4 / 34.3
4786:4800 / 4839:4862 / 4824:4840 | 0.8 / 32.2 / 34.9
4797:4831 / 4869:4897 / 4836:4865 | -0.8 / 33.3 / 33.7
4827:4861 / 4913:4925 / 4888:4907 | 1.2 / 33.7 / 32.6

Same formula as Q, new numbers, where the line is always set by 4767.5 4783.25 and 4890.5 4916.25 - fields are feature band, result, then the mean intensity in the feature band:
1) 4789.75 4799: -0.3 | 33.7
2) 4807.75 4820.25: -0.7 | 34.2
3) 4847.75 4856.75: -0.8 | 34.6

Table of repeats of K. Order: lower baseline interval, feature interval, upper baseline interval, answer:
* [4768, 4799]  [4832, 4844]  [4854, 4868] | 0.164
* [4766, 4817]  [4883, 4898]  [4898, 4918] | -0.136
